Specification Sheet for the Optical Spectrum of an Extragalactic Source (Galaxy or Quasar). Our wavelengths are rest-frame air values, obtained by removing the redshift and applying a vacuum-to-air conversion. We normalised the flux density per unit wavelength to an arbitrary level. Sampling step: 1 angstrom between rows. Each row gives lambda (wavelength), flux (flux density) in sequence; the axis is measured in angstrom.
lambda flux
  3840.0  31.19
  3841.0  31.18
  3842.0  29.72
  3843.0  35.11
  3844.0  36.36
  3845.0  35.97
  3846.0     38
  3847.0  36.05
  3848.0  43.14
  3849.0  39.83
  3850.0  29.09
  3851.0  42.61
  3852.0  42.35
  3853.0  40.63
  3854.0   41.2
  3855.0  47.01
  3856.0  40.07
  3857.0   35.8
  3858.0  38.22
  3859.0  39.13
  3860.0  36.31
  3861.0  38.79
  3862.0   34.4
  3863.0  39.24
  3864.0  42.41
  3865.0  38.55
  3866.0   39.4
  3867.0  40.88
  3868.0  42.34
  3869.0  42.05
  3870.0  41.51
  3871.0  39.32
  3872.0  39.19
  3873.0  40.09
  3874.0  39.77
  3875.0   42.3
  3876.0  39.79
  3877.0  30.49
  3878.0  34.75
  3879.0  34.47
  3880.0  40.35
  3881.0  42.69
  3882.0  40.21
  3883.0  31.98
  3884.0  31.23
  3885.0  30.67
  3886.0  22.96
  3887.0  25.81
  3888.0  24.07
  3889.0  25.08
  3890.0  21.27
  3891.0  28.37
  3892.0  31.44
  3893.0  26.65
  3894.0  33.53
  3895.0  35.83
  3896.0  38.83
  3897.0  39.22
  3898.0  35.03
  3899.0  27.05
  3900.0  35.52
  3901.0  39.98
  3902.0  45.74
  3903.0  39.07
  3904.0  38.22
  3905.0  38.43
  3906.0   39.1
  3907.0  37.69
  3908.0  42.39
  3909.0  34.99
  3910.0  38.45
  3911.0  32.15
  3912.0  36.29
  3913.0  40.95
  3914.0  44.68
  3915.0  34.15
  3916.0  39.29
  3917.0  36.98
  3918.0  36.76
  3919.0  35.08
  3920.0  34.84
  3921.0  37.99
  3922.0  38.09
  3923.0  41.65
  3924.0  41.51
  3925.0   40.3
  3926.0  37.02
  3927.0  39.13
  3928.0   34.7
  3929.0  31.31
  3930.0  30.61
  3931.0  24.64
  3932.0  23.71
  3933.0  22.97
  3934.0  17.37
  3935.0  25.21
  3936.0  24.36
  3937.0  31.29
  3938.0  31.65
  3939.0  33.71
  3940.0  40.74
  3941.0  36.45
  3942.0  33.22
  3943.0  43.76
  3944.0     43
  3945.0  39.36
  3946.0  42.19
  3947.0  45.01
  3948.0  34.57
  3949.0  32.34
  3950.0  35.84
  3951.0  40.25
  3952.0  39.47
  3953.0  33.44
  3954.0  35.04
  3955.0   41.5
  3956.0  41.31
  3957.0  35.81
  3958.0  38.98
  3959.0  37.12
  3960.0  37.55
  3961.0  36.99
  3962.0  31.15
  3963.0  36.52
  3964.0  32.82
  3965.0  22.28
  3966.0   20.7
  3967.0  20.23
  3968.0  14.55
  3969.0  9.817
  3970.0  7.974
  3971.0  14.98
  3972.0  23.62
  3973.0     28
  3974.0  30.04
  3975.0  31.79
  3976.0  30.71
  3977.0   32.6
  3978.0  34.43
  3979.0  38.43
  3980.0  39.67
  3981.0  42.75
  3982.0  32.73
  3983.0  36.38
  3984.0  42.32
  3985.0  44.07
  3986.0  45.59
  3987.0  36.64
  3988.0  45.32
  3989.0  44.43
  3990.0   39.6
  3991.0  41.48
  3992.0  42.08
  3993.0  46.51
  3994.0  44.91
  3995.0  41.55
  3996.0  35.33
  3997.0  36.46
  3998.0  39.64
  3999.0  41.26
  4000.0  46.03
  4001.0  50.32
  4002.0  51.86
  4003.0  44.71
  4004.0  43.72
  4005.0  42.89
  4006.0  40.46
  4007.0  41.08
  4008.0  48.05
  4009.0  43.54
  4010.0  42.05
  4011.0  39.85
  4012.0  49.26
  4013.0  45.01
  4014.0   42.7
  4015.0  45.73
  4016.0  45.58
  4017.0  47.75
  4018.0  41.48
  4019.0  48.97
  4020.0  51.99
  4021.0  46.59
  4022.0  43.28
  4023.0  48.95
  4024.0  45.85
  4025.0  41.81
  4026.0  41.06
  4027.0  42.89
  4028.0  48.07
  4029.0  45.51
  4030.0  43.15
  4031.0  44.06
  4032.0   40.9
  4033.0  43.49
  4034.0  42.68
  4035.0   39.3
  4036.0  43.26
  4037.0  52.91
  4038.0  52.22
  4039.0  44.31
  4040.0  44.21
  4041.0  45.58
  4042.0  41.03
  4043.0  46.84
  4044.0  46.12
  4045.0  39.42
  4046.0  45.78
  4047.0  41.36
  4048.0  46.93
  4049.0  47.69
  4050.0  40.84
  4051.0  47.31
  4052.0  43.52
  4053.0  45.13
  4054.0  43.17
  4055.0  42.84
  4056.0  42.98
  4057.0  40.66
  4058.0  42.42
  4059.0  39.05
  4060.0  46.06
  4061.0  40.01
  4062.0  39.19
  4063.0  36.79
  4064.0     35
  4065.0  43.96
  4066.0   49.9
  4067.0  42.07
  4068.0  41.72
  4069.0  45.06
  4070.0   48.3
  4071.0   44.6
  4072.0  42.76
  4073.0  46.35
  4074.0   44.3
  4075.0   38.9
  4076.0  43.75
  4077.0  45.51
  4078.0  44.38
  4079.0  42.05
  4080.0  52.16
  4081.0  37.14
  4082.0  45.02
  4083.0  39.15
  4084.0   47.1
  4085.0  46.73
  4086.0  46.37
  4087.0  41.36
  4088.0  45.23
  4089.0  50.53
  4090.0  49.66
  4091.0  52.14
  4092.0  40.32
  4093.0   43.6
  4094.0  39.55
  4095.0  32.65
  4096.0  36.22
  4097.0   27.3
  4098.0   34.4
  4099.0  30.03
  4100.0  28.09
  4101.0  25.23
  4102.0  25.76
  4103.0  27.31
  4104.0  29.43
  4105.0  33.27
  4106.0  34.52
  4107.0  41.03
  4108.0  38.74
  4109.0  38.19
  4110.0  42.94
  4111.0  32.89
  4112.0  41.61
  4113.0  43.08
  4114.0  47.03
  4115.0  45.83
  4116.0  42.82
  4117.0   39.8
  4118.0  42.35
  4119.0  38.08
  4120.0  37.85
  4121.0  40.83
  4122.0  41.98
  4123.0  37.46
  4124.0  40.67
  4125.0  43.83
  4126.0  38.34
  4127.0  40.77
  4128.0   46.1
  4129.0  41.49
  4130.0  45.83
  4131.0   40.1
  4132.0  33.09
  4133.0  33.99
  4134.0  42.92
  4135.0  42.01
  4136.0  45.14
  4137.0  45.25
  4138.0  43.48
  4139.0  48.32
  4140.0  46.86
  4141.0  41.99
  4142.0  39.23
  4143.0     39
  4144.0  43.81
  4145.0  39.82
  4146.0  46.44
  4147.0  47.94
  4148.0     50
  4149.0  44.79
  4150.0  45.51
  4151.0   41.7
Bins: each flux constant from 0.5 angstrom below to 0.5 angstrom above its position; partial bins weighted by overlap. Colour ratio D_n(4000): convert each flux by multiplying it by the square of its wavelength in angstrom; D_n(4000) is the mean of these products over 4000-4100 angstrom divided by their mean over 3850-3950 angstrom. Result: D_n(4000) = 1.3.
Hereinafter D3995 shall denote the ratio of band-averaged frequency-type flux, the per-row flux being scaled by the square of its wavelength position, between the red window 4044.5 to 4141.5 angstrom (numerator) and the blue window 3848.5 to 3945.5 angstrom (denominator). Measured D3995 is 1.27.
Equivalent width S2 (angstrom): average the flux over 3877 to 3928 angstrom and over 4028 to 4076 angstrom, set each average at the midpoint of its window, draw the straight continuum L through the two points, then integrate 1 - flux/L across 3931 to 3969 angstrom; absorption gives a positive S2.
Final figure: 5.2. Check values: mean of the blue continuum 35.5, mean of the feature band 32.9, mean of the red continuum 43.7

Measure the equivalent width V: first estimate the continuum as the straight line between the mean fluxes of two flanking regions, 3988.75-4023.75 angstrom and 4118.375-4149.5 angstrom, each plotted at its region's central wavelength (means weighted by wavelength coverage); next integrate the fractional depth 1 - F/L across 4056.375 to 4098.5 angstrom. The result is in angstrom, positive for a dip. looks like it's 0.4 angstrom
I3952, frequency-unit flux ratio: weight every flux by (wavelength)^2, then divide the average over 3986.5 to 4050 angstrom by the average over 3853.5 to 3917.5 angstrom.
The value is 1.29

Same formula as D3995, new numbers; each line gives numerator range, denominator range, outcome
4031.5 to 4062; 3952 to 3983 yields 1.49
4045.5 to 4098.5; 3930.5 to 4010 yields 1.27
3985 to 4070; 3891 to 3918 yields 1.27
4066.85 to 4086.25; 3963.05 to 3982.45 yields 1.72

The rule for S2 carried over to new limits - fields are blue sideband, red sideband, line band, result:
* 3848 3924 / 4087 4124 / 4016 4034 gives -3.42 angstrom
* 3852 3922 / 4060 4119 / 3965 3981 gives 5.31 angstrom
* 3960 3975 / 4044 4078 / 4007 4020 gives -4.46 angstrom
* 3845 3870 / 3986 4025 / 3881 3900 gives 4.46 angstrom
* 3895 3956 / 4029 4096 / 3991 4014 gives -1.72 angstrom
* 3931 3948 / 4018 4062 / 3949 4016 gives 1.66 angstrom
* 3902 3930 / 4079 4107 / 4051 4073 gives -2.47 angstrom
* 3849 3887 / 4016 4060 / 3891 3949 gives 6.39 angstrom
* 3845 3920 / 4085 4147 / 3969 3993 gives 2.17 angstrom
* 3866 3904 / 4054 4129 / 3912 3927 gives -0.97 angstrom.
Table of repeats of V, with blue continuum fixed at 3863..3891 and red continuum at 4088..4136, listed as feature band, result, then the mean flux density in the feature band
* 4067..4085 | -2.65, 44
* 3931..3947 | 1.65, 32.7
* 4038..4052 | -2.47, 44.7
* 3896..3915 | -1.03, 38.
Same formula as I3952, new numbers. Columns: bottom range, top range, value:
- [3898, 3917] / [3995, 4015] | 1.20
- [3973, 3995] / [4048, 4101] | 1.13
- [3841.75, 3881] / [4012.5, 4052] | 1.26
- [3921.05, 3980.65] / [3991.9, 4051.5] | 1.42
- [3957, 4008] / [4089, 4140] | 1.16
